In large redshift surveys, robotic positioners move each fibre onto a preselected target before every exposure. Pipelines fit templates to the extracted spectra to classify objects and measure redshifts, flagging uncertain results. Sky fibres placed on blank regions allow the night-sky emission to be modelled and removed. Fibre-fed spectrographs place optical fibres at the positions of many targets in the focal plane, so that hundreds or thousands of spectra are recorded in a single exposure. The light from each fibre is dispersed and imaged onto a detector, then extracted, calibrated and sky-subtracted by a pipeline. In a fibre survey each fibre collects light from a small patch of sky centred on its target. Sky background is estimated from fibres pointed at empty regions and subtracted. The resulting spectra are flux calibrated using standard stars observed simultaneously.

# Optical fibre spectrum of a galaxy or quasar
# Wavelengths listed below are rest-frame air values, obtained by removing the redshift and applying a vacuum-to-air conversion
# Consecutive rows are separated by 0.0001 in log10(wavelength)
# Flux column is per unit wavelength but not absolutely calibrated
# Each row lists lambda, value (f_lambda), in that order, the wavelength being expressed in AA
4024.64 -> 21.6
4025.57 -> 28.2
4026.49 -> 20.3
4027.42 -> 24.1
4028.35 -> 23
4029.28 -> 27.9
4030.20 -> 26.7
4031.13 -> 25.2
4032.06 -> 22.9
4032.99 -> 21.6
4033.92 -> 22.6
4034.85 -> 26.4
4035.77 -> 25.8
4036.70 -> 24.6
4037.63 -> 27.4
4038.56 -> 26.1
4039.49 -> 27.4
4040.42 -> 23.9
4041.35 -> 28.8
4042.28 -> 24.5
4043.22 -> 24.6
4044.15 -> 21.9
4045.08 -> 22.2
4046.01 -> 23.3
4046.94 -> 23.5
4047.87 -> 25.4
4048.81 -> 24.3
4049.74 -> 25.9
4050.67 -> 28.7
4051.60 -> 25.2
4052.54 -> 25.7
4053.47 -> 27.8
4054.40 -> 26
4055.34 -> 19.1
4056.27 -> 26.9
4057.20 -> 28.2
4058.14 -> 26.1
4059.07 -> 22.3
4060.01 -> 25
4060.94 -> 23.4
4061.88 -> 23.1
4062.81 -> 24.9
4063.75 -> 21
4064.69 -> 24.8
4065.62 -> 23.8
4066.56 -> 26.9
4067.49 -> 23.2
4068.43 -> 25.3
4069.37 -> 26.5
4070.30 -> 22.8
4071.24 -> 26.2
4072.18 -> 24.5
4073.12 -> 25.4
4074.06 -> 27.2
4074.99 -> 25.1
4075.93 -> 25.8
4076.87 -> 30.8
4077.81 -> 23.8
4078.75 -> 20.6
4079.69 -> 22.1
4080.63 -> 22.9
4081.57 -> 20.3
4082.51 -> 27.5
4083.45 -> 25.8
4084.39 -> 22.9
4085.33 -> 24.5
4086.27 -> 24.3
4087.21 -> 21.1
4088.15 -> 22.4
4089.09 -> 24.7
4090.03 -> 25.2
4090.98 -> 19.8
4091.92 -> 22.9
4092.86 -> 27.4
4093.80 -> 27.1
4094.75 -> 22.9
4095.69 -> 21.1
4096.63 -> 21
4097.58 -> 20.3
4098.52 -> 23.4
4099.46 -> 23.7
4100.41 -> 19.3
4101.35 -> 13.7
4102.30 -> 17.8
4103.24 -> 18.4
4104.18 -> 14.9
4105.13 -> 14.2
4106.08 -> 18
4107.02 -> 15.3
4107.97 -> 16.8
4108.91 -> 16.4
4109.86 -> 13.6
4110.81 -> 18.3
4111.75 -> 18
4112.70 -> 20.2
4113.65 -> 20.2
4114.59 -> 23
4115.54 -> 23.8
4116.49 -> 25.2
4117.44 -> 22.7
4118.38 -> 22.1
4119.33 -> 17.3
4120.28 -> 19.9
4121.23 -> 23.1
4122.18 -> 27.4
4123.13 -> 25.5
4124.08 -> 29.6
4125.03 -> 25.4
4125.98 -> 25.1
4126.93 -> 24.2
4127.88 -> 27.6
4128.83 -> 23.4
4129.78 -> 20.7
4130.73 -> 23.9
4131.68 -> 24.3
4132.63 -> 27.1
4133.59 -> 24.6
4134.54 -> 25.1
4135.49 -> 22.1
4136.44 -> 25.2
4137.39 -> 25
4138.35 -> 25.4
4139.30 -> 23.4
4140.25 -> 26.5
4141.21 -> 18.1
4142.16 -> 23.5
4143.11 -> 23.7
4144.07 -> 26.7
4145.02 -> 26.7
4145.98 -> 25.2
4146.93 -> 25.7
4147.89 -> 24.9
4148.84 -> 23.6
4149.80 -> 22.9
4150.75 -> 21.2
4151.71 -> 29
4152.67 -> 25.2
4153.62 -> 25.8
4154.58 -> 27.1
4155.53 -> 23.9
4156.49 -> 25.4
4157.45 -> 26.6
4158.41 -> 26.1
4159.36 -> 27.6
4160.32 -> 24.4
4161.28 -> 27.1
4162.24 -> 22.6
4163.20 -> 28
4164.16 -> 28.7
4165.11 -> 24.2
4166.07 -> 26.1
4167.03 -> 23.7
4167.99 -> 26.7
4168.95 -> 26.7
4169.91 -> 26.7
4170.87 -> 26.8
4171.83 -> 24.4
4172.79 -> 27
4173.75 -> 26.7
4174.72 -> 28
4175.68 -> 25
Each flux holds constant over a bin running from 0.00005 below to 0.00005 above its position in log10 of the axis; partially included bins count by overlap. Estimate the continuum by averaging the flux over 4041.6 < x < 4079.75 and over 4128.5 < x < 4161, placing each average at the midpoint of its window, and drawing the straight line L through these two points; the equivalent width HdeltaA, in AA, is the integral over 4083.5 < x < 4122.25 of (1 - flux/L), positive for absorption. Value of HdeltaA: 6.2 AA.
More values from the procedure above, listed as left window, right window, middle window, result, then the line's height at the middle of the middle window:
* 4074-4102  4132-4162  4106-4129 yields 2.28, 24.1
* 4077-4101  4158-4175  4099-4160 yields 4.97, 24.7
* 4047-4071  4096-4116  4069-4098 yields -3.26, 21.6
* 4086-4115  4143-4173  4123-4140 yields -1.32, 23.1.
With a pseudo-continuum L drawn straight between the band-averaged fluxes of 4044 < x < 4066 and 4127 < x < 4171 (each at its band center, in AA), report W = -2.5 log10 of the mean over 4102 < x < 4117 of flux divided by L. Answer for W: 0.33 mag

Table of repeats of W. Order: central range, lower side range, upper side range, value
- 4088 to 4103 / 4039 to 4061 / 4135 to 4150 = 0.13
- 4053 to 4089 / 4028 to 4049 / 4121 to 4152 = 0.01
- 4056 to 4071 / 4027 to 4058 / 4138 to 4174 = 0.02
